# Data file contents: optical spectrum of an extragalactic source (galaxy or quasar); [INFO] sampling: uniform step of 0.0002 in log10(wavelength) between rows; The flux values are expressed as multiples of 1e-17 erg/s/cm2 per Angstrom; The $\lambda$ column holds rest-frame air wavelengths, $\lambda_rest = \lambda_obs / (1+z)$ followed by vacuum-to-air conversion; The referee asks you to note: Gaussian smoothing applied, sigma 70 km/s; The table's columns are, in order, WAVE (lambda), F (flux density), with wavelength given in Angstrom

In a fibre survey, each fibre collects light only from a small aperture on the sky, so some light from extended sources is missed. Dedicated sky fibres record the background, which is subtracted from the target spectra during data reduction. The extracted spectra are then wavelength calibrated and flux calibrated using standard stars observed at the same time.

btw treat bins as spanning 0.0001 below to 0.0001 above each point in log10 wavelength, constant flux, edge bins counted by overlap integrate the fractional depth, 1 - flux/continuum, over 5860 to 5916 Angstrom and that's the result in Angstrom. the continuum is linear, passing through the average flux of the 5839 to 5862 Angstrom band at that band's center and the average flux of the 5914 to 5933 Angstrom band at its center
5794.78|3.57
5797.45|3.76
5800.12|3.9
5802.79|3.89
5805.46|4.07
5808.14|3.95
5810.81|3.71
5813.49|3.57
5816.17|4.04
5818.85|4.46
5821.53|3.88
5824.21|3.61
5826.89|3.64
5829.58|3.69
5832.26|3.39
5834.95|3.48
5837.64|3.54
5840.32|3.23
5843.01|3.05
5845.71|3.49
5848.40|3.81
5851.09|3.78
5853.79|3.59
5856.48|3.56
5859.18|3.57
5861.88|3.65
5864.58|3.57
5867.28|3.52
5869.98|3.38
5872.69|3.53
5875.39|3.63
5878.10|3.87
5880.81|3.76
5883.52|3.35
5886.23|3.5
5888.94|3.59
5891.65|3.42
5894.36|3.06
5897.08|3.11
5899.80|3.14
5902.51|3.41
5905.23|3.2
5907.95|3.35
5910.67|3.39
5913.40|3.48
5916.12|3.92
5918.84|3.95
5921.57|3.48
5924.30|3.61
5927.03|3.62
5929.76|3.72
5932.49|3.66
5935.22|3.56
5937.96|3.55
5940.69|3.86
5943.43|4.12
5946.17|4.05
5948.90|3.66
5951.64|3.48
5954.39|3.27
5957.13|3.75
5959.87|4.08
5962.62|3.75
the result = 2.4 Angstrom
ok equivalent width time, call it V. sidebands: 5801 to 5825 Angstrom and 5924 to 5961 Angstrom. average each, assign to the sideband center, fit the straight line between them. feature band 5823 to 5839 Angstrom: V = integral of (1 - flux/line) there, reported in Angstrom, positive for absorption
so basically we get 1.4 Angstrom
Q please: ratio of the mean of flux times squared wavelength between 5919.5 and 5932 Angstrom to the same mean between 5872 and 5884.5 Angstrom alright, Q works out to 1.01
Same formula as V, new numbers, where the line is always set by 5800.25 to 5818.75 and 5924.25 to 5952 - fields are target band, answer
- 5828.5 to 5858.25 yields 2.7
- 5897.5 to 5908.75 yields 1.6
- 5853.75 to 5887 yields 2.2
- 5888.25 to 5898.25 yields 1.4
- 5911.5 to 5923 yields 0.2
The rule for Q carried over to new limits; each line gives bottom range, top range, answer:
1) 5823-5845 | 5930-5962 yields 1.12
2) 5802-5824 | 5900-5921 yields 0.92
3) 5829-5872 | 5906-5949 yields 1.07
